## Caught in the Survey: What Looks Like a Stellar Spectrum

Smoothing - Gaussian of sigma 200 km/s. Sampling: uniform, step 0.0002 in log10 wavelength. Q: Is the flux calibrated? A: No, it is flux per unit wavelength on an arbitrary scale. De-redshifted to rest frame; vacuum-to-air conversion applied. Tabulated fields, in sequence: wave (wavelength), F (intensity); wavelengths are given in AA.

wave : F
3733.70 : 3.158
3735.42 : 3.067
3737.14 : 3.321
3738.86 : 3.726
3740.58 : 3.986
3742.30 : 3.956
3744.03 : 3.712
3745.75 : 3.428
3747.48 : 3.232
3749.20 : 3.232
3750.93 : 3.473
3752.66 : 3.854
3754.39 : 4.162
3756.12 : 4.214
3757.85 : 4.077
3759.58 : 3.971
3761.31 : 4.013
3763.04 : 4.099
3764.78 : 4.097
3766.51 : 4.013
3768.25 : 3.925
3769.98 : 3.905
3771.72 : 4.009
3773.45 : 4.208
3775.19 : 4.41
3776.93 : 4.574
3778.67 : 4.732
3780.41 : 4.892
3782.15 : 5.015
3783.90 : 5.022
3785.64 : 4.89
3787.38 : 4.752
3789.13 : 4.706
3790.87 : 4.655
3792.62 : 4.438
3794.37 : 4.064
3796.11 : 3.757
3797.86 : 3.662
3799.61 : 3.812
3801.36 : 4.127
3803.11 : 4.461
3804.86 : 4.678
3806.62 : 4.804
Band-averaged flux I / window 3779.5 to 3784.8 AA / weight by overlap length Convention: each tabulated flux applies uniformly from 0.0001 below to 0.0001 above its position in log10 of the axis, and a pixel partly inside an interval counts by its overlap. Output 4.97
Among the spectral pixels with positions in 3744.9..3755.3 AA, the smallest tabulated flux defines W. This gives 3.232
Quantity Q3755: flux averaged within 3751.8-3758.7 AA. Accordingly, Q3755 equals 4.08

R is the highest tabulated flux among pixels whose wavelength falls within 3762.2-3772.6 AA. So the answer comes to 4.099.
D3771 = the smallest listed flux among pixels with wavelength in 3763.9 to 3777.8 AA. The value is 3.905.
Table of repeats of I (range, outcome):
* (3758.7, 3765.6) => 4.04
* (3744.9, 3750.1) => 3.3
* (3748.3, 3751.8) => 3.35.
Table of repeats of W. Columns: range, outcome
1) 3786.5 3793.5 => 4.438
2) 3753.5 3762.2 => 3.971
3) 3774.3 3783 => 4.41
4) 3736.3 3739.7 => 3.321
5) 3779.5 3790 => 4.706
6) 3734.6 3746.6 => 3.067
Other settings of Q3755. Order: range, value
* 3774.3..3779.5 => 4.57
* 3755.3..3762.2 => 4.07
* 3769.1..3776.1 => 4.14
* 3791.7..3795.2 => 4.25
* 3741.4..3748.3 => 3.58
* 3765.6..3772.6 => 3.97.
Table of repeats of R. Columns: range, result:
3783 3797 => 5.022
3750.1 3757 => 4.214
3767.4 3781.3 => 4.892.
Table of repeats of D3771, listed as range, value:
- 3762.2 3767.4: 4.013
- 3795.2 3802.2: 3.662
